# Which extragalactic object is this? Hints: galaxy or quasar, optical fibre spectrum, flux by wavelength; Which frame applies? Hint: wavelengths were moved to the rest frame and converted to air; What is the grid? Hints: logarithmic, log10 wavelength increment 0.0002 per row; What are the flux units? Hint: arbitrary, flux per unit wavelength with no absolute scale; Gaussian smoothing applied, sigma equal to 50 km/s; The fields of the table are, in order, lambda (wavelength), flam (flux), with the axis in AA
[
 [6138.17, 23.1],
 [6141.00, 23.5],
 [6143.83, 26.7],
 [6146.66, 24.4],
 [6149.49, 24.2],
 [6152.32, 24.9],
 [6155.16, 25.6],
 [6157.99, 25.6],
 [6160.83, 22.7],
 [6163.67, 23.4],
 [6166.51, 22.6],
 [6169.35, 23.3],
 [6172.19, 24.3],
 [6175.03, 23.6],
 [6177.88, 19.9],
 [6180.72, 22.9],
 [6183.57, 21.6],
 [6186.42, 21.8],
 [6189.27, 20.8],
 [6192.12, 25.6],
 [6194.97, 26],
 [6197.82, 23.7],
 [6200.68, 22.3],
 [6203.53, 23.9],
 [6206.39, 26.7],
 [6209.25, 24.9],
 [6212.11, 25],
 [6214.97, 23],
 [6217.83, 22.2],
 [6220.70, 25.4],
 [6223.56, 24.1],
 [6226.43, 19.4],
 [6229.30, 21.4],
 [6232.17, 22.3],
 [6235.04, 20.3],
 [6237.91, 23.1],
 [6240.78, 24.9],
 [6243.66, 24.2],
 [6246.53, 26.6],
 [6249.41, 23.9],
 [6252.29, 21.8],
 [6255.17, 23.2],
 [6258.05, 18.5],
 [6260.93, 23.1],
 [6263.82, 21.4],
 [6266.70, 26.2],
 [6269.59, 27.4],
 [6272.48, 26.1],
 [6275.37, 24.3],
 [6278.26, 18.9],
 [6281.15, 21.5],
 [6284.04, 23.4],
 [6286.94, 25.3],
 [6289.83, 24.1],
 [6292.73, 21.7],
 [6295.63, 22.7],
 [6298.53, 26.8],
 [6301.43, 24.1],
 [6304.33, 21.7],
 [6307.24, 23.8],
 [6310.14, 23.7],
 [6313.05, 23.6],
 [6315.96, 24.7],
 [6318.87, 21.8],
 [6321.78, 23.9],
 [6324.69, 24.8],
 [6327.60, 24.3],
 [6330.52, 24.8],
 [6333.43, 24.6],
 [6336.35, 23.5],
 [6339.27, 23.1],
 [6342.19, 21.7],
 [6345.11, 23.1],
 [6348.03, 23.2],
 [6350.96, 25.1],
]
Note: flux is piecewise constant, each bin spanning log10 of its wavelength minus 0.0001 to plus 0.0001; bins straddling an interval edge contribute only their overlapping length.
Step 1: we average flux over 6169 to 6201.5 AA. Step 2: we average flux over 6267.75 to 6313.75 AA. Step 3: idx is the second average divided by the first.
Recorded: 1.0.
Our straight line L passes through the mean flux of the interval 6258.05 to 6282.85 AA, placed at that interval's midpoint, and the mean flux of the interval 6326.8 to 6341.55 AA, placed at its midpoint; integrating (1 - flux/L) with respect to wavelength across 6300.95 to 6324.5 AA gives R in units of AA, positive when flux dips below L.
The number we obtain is 0.3 AA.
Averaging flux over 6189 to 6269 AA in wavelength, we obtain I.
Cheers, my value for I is 23.4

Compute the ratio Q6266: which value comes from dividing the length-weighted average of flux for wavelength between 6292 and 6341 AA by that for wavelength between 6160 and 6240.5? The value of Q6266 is 1.0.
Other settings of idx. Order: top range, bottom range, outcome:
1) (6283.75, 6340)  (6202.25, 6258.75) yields 1.02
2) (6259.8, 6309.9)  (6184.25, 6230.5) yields 1.01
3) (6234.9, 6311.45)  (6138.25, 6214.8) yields 0.99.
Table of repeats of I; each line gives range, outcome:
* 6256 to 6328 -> 23.5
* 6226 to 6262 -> 22.6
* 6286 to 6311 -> 23.7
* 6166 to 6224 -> 23.5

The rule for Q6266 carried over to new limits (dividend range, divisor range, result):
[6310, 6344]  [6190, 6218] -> 0.97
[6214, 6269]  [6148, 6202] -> 0.98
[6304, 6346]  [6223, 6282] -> 1.03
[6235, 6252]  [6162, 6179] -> 1.05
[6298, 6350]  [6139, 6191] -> 1.01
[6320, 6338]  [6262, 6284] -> 1.03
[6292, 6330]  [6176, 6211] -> 1.02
